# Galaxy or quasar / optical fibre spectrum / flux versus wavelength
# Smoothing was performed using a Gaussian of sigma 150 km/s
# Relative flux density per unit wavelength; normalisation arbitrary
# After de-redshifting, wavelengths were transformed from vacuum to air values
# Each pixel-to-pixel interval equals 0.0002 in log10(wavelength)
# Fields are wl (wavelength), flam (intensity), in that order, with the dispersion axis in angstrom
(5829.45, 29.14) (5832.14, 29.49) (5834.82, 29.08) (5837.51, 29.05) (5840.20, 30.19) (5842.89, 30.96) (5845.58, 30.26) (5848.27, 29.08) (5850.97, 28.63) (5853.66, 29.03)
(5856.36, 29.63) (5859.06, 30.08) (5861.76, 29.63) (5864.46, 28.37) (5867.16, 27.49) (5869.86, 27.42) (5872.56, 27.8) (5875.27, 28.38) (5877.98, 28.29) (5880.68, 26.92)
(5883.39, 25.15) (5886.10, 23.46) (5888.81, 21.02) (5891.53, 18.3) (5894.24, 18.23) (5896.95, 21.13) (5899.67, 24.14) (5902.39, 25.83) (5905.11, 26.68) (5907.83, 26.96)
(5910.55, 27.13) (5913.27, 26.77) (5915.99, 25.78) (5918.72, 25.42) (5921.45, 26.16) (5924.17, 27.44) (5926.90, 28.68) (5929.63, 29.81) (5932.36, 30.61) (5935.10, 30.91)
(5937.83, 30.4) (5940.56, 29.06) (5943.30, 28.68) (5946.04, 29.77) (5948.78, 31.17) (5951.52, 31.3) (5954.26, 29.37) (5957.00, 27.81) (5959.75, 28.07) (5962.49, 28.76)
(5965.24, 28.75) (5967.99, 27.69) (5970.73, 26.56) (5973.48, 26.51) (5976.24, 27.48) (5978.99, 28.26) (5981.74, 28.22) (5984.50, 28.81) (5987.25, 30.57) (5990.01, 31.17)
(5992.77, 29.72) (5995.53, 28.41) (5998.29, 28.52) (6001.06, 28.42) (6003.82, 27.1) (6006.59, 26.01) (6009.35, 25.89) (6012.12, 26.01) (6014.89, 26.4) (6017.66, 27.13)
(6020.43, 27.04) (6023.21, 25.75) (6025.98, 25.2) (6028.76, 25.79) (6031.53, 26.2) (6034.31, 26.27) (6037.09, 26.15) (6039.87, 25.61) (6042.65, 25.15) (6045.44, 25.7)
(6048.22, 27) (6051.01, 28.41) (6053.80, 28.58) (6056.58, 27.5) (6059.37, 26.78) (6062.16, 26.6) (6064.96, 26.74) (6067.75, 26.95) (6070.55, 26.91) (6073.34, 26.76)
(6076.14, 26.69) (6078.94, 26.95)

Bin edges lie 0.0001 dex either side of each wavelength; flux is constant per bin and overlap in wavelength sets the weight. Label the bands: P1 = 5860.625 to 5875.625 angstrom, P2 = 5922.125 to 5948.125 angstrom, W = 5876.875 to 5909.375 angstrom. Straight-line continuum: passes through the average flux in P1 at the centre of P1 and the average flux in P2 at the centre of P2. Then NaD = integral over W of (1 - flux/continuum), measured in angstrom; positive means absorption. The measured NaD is 5.5 angstrom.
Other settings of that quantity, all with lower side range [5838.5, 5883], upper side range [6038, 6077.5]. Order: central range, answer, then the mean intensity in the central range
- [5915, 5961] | -1.4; 28.9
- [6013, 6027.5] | 0.5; 26.3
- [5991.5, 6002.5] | -0.5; 28.7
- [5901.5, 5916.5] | 0.9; 26.6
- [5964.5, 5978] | 0.2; 27.4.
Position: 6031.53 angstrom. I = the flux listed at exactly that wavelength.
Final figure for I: 26.2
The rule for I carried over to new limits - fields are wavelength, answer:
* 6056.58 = 27.5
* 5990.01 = 31.17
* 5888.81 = 21.02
